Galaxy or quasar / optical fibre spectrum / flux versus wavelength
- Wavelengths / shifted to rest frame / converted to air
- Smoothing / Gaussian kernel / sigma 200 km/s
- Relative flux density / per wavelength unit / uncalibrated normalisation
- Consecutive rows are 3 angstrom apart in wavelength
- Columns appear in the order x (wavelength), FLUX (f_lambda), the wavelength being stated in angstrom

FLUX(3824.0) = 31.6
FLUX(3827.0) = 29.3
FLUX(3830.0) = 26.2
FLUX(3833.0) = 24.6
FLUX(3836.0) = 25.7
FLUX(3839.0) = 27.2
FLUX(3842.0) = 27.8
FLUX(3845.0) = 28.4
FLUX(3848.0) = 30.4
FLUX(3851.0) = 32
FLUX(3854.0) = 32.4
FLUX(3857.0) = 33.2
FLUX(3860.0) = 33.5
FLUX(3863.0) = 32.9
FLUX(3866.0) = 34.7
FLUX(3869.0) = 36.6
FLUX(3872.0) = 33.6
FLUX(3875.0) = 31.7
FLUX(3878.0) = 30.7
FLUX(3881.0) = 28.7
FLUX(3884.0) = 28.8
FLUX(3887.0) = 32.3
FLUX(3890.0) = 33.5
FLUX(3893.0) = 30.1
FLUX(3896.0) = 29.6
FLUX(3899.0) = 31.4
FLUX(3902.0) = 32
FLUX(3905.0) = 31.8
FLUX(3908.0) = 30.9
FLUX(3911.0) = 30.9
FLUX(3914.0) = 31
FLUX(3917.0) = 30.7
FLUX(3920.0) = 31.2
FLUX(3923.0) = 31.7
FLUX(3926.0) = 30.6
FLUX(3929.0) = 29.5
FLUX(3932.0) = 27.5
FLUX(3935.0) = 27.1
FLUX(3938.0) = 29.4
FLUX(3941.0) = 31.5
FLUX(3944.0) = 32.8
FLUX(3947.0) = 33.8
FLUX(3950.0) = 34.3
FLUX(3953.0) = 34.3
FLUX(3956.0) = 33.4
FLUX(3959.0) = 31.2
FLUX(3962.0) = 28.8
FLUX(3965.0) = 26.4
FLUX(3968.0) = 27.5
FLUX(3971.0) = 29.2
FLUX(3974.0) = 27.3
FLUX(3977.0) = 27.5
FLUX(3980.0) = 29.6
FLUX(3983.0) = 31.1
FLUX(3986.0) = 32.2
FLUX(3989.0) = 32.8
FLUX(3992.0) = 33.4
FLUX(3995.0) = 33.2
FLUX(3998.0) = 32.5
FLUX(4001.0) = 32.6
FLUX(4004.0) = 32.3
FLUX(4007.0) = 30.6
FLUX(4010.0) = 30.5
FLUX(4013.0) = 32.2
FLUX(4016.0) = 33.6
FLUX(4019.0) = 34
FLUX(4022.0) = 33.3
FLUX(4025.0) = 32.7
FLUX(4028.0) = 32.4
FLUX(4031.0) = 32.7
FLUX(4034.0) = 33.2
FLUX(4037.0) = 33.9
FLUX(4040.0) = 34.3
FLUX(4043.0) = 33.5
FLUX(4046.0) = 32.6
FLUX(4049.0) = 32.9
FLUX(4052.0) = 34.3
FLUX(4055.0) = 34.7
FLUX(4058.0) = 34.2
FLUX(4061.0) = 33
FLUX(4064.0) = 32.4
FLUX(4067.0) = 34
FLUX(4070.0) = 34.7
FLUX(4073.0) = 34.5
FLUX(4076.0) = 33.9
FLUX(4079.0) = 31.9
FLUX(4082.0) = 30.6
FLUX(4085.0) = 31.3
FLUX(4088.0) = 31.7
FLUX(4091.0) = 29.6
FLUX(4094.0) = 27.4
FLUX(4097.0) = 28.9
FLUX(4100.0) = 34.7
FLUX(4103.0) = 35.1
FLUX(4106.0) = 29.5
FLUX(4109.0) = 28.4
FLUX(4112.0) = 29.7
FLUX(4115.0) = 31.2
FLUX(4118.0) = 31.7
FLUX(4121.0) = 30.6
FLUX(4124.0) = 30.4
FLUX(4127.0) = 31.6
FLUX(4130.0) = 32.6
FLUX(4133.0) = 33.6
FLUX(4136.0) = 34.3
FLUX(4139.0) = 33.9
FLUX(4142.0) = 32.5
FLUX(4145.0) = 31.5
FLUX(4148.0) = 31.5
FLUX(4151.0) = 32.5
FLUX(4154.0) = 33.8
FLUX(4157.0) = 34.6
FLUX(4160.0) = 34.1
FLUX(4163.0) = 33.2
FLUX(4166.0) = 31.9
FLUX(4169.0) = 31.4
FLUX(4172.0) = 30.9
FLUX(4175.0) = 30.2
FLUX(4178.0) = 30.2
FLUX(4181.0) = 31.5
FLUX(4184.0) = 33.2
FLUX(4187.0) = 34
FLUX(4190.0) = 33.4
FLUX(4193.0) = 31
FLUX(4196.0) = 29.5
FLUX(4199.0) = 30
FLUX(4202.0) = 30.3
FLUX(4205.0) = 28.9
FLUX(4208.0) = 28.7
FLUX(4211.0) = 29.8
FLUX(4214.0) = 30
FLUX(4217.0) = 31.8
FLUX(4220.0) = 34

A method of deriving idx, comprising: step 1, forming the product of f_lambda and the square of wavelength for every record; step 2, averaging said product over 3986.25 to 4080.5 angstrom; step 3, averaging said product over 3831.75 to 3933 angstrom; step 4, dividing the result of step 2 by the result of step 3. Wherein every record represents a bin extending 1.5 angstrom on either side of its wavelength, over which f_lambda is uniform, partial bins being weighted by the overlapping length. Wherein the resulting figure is 1.16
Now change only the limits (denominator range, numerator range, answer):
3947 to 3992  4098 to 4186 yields 1.14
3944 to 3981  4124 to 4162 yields 1.19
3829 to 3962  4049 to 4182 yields 1.16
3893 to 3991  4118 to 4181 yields 1.17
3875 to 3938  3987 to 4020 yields 1.12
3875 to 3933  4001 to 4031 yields 1.12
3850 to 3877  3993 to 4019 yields 1.04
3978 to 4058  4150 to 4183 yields 1.06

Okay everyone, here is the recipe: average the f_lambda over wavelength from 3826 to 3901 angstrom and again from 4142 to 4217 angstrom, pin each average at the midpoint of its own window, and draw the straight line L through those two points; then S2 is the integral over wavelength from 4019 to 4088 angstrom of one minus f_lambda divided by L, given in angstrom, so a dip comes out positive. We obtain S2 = -4.5 angstrom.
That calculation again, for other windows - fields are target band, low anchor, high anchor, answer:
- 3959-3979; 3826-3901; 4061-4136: 2.0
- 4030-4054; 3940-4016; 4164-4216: -1.8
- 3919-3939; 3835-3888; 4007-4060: 1.5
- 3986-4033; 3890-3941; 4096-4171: -2.1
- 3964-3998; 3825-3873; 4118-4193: 1.2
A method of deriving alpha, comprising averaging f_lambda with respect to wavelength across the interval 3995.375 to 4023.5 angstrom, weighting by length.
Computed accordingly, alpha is 32.4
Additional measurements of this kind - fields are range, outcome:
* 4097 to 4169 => 32.2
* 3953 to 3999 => 30.5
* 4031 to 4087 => 33.3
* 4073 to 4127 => 31.1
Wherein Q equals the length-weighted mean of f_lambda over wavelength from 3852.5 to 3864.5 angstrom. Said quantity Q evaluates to 33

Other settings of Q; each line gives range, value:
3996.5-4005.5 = 32.5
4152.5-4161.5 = 34.2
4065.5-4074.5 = 34.4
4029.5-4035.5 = 33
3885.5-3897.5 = 31.4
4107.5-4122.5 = 30.3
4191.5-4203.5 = 30.2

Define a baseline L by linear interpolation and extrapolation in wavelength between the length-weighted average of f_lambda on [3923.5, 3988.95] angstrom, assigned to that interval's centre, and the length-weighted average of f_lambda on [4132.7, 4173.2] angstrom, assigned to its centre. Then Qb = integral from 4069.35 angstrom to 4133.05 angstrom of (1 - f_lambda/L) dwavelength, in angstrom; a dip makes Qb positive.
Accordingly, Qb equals 1.43 angstrom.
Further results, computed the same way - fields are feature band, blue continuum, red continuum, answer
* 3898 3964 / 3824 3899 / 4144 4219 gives -0.7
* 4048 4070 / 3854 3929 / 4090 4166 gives -1.3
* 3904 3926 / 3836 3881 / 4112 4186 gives 0.3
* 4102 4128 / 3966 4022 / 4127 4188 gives 1.1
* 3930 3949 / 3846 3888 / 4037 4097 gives 1.1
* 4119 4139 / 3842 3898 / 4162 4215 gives -0.8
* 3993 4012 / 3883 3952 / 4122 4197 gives -0.3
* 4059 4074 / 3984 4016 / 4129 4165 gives -0.5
